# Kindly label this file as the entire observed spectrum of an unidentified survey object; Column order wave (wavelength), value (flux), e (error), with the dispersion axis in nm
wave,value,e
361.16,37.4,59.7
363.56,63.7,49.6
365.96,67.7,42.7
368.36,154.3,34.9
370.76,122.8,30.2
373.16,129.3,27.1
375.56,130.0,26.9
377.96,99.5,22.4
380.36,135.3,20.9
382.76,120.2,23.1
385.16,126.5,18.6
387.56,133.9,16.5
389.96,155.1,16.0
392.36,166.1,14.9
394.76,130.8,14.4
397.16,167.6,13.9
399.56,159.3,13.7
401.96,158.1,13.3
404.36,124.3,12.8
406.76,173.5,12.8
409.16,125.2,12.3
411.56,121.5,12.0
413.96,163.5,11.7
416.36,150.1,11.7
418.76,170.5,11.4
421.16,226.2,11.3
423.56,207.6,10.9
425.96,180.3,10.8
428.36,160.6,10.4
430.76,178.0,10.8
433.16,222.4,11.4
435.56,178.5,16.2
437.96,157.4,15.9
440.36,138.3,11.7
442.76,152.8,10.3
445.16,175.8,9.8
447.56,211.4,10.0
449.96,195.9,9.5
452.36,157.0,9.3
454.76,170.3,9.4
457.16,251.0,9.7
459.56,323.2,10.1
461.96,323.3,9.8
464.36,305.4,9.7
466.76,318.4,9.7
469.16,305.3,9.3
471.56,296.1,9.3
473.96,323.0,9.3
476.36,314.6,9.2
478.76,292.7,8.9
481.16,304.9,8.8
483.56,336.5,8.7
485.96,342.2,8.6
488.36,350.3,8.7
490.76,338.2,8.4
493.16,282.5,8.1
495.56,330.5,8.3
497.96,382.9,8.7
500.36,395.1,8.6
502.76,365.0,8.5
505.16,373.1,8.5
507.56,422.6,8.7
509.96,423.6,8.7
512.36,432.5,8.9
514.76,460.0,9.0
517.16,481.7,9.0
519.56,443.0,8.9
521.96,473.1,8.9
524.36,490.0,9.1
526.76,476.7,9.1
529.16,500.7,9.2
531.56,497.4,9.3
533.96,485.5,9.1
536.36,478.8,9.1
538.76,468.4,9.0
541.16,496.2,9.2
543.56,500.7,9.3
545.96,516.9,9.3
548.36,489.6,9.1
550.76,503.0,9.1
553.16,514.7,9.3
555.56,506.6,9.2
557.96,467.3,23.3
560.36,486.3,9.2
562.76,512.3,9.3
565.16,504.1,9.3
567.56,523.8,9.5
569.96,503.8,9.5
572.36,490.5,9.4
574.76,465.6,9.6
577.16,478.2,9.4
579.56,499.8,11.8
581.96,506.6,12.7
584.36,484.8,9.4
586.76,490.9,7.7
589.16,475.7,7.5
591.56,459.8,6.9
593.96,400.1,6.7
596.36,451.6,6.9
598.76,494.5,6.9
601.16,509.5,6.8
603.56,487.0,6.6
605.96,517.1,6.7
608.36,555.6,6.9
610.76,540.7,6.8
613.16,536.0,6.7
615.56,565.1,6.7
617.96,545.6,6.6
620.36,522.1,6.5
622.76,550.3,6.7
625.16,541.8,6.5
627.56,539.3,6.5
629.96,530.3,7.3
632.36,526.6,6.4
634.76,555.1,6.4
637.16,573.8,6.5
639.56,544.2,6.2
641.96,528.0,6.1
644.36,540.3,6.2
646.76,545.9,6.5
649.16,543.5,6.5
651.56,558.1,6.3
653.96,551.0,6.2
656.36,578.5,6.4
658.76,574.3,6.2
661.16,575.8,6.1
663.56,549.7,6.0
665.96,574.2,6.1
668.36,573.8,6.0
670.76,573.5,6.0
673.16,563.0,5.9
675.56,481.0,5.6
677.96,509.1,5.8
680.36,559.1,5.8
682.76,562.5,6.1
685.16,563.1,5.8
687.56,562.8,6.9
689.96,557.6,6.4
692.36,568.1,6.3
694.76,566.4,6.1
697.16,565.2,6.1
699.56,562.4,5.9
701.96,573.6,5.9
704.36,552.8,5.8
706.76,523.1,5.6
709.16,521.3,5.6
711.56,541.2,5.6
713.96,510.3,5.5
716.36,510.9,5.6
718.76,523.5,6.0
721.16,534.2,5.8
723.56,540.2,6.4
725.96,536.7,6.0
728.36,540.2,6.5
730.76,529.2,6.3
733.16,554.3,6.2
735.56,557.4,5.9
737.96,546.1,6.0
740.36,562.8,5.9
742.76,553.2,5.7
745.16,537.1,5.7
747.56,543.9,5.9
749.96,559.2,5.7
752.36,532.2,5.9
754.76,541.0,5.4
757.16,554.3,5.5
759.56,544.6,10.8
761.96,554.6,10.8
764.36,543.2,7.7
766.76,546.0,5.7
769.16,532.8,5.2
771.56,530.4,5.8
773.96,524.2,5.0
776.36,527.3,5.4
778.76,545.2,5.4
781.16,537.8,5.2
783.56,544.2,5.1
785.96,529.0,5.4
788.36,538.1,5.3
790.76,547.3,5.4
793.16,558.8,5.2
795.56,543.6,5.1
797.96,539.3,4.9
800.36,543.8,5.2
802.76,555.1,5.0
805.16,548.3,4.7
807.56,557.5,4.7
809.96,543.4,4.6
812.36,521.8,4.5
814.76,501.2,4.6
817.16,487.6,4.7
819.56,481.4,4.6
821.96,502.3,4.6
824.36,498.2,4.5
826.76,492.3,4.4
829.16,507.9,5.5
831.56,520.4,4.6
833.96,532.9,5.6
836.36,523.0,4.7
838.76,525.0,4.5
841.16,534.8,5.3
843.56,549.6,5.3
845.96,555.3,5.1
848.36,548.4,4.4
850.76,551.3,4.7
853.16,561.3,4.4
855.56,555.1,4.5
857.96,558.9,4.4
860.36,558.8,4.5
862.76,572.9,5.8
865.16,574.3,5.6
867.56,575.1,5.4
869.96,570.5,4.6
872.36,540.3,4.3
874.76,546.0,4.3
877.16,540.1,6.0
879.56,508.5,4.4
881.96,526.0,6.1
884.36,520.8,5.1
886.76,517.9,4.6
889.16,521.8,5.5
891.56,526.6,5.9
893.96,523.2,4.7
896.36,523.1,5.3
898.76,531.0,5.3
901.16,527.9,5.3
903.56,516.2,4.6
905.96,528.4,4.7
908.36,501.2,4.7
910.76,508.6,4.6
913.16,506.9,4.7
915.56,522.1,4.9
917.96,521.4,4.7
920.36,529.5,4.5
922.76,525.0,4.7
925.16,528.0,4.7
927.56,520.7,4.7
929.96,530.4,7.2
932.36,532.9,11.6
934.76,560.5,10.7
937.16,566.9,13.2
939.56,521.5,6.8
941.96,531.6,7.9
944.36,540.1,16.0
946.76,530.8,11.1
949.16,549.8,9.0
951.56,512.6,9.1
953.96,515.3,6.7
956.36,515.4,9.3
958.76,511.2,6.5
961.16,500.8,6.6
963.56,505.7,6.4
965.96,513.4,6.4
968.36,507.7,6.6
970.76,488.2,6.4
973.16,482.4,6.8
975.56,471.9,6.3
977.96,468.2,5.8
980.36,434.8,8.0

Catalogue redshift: 0.15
